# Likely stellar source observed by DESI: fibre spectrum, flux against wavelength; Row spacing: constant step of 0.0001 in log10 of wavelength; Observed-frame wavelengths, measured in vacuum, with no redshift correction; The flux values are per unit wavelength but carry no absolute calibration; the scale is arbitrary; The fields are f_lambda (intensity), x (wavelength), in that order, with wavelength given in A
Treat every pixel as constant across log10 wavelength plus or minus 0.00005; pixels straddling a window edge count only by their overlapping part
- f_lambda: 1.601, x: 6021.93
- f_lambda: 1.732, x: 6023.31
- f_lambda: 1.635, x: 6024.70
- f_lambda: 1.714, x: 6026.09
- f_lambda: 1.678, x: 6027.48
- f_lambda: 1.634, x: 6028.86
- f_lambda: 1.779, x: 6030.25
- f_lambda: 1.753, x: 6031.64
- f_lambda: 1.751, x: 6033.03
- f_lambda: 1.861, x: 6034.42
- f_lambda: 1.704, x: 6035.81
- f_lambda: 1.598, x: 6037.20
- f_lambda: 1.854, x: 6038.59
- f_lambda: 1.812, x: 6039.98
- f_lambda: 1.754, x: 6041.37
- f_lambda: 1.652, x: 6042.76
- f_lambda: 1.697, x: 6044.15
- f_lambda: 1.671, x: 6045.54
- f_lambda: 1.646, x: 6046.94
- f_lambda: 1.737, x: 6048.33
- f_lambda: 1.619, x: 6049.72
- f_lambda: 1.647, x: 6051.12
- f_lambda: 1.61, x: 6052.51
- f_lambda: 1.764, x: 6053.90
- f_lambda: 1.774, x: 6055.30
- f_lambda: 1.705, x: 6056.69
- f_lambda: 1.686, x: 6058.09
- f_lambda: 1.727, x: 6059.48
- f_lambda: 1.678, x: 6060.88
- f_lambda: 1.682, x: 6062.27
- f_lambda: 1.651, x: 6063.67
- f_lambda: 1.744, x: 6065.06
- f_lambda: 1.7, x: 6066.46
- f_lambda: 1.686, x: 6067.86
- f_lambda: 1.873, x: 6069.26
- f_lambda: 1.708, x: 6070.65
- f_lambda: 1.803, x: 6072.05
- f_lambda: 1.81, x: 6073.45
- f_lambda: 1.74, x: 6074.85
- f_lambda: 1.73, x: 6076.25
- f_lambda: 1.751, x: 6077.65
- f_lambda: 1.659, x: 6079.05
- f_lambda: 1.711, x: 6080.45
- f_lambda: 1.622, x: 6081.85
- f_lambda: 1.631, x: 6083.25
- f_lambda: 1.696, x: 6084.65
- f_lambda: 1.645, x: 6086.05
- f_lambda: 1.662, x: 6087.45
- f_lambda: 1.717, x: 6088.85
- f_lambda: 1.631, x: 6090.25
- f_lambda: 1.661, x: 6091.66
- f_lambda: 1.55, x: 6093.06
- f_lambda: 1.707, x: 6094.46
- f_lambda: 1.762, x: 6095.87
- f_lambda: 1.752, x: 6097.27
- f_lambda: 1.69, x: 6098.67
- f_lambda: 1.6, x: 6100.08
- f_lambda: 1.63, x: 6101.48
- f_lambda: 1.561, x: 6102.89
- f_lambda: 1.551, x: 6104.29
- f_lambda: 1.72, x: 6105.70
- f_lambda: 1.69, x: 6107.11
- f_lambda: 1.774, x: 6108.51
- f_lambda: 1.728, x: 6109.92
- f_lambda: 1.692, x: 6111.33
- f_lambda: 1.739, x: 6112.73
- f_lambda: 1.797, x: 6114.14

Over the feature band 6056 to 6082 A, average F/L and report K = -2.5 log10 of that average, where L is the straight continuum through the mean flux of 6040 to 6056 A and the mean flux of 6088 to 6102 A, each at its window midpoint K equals -0.02 mag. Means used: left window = 1.69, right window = 1.67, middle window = 1.72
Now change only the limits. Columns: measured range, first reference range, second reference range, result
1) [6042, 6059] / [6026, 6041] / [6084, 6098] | 0.02 mag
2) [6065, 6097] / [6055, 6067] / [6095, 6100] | 0.00 mag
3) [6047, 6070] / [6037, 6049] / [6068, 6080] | 0.02 mag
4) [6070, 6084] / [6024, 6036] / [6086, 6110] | -0.02 mag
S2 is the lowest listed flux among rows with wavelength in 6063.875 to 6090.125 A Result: 1.622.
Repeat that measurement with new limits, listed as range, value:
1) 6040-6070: 1.61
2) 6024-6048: 1.598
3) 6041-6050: 1.619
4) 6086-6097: 1.55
